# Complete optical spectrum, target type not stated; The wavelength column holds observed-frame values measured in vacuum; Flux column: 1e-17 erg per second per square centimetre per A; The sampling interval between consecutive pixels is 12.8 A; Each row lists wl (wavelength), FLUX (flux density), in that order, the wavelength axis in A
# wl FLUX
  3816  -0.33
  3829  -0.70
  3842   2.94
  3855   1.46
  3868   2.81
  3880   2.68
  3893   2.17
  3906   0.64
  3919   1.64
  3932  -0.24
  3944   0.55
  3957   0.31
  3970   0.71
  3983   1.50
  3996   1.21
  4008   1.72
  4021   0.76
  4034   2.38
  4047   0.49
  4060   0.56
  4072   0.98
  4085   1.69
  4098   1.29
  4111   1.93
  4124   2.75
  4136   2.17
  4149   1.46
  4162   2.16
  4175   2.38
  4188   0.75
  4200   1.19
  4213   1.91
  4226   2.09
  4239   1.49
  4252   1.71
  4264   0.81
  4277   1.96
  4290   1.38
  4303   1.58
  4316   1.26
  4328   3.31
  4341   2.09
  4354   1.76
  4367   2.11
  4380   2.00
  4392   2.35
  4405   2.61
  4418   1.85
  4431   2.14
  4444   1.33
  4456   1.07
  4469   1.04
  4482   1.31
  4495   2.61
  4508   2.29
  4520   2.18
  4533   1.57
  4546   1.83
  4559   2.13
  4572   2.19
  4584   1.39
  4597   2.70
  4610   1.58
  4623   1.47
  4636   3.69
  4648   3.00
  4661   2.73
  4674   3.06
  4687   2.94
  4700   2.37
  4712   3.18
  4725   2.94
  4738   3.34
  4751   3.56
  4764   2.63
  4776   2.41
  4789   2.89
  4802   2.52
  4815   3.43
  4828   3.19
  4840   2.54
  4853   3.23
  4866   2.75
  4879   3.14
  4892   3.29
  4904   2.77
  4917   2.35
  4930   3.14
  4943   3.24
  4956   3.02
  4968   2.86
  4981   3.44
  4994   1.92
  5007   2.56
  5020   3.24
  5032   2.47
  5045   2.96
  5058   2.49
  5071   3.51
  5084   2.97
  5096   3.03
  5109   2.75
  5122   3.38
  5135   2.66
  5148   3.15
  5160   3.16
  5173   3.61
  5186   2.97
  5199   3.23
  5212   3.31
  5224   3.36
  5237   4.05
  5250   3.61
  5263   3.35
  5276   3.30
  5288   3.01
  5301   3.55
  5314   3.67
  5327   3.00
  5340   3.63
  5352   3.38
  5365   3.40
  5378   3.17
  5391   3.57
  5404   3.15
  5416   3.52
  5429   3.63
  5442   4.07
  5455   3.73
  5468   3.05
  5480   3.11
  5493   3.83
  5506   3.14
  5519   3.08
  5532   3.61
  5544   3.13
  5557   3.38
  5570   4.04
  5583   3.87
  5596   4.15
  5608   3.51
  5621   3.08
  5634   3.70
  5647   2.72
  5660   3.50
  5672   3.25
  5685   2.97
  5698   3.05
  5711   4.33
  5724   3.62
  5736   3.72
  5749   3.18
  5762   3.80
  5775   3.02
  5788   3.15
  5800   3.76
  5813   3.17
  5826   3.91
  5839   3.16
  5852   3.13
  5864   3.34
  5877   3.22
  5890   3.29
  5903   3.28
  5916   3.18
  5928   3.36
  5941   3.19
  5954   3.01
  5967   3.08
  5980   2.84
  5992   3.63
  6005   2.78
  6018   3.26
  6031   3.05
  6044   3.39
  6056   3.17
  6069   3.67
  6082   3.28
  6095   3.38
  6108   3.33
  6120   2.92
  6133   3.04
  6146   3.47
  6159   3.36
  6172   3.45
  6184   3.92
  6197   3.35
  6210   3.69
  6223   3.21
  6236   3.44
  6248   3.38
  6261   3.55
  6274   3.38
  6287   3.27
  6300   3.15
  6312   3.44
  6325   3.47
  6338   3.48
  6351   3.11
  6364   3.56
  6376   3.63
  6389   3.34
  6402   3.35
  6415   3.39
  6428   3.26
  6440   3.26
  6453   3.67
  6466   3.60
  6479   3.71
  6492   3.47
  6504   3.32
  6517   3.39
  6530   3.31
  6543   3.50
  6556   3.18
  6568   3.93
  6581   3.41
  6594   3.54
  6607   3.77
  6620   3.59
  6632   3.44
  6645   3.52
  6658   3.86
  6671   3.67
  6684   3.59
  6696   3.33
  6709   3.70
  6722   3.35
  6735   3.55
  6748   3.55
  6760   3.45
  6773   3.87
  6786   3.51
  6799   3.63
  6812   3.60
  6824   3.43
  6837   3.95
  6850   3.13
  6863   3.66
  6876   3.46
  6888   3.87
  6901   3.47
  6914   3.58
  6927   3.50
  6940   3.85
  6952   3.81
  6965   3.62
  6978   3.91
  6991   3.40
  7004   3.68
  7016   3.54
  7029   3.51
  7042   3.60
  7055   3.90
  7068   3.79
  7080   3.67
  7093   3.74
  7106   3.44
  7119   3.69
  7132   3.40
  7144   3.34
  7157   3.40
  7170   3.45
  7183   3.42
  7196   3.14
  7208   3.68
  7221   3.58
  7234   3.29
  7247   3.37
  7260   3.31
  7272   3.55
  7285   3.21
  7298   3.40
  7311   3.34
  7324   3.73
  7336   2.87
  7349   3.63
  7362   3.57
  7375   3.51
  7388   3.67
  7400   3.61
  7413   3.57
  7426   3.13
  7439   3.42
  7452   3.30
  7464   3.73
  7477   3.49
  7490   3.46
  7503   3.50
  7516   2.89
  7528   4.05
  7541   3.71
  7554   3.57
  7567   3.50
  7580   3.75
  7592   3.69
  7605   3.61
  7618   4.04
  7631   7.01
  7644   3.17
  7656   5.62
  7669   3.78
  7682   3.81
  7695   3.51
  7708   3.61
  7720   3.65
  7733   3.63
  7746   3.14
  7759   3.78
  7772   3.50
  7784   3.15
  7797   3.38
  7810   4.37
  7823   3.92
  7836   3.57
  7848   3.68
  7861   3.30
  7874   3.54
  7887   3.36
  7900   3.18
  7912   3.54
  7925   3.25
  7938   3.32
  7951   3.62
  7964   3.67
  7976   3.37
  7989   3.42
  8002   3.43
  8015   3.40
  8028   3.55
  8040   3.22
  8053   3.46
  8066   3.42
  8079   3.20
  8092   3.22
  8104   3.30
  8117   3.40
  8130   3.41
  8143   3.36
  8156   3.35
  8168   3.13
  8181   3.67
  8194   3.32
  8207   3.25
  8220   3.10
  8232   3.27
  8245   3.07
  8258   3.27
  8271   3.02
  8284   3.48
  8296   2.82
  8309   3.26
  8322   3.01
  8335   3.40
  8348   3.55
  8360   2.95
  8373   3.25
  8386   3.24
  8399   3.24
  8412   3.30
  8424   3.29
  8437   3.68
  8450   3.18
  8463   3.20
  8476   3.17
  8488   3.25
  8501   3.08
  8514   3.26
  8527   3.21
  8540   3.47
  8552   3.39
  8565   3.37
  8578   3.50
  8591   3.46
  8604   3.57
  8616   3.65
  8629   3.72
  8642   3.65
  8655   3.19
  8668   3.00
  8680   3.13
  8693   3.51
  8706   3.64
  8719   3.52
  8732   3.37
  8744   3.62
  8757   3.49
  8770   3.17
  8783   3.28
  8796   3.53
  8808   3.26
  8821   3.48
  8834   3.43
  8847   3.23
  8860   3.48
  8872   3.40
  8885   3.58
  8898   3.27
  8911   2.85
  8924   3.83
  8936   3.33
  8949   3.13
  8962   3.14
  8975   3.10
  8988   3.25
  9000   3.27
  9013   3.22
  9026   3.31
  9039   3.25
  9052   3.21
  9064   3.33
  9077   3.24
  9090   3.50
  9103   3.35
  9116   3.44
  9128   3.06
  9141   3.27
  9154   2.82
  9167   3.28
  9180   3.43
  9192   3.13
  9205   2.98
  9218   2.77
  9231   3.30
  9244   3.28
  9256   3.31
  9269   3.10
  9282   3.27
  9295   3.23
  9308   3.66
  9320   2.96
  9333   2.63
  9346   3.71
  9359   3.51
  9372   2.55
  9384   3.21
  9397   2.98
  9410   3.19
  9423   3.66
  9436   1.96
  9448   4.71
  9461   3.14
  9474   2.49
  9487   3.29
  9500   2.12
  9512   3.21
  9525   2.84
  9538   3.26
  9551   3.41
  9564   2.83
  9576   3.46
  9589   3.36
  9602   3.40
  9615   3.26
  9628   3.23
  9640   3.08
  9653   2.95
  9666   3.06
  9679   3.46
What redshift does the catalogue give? 0.16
